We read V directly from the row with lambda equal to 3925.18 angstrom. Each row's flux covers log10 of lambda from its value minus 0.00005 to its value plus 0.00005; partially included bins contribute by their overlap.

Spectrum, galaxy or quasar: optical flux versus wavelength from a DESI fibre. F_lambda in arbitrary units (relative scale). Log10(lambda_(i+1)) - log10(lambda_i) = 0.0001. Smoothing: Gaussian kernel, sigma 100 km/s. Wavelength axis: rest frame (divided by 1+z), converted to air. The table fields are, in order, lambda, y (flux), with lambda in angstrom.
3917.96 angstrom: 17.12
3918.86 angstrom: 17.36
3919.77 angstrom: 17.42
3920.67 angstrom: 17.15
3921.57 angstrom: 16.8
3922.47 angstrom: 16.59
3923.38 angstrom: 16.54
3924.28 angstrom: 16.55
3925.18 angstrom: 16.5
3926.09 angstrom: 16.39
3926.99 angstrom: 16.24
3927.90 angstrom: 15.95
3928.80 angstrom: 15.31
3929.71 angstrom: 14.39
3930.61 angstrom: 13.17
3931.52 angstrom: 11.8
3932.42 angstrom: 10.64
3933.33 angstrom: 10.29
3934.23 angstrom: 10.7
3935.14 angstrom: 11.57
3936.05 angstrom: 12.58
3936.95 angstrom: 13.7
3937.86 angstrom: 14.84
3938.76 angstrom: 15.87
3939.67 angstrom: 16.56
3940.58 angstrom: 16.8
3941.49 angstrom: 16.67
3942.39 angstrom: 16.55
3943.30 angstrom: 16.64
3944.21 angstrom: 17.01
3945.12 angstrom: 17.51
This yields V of 16.5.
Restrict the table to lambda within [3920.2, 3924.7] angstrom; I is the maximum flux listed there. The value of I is 17.15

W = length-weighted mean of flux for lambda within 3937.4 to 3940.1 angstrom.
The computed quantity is 15.8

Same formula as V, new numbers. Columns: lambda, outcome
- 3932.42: 10.64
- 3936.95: 13.7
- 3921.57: 16.8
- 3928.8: 15.31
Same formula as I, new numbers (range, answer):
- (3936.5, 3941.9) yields 16.8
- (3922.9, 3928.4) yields 16.55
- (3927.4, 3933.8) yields 15.95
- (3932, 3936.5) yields 12.58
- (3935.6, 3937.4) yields 13.7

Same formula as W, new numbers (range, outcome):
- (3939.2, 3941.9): 16.6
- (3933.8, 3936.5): 11.6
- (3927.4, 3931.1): 14.7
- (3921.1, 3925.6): 16.6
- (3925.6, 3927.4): 16.3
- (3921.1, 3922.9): 16.8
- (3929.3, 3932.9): 12.5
